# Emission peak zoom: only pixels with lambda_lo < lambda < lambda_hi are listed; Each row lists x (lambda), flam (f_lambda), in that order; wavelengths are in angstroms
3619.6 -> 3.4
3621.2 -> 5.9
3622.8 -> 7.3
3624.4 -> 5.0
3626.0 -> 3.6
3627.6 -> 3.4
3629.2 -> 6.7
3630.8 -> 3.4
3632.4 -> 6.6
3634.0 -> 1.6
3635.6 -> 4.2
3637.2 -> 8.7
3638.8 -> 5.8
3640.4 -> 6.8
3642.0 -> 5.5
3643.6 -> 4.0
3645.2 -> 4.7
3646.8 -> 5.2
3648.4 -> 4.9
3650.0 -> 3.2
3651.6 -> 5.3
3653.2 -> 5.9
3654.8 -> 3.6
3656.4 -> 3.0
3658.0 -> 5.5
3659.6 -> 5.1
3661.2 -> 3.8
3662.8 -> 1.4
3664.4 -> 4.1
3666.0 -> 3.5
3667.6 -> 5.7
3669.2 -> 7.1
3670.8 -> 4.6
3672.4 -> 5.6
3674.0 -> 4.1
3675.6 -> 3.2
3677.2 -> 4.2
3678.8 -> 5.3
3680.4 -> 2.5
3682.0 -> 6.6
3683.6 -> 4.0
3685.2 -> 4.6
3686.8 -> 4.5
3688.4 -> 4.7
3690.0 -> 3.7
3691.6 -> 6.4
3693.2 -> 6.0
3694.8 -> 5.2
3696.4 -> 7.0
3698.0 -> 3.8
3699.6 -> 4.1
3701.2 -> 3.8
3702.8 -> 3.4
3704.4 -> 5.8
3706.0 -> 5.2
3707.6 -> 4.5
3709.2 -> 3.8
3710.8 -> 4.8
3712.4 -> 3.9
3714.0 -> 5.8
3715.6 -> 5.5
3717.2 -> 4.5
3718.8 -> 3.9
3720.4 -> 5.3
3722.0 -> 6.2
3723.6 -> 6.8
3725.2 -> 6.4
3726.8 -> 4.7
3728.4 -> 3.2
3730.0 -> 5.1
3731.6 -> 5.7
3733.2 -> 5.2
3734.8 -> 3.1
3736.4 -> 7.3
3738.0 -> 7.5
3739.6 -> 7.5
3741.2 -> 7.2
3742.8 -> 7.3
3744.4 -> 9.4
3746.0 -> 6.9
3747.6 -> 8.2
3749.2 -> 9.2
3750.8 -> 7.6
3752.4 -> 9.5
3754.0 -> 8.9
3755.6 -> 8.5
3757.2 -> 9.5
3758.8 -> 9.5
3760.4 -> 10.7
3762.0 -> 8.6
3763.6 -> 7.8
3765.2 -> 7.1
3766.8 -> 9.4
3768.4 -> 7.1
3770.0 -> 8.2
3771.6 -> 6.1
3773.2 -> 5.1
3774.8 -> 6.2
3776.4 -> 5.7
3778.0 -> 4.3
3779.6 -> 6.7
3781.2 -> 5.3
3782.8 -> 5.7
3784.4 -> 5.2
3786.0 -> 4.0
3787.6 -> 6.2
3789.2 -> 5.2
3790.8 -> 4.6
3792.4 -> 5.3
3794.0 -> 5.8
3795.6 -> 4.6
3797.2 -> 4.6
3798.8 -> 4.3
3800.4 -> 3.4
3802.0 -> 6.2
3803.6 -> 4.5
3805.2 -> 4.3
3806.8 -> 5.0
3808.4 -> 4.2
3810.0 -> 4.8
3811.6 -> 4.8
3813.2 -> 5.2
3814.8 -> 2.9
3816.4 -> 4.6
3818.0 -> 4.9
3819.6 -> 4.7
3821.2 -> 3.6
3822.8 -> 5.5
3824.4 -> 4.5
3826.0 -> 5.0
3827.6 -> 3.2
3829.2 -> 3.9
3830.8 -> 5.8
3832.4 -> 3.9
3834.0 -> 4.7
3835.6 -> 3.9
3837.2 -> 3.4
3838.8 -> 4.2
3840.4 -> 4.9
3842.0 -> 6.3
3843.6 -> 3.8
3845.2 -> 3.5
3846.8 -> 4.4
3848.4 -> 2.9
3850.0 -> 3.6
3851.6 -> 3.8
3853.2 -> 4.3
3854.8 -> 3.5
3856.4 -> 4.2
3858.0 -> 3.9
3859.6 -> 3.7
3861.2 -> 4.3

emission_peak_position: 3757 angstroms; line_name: C IV 1549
